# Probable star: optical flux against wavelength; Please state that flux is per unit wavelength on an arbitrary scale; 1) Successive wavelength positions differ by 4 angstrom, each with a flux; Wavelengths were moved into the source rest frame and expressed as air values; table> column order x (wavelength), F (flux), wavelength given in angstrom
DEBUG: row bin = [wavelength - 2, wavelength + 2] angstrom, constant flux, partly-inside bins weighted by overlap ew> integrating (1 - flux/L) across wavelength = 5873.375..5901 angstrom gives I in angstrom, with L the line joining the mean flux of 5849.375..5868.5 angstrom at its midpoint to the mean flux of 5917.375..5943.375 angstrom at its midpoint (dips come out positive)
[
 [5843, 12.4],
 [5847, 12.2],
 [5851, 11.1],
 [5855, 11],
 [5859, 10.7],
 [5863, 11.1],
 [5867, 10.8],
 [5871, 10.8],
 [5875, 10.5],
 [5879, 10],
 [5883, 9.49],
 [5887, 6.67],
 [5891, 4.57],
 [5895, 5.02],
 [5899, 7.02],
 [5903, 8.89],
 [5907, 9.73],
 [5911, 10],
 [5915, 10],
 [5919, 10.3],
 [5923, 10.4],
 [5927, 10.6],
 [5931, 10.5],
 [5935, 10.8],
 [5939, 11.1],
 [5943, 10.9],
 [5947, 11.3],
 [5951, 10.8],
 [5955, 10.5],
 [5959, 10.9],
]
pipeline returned 8.3 angstrom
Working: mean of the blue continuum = 10.9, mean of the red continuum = 10.6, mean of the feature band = 7.57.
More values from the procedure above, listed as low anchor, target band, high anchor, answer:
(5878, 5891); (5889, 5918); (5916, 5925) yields 4.21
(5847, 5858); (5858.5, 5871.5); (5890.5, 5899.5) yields -1.88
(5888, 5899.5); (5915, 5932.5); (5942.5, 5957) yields -4.36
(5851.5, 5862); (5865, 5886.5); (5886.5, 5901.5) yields -4.57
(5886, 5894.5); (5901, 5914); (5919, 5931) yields -2.73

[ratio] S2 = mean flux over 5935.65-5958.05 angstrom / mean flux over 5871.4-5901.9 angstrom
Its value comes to 1.4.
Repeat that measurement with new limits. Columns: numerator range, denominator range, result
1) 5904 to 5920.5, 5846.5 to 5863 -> 0.89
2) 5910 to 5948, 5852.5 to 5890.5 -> 1.07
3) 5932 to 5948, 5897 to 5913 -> 1.23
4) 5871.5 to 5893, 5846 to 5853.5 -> 0.73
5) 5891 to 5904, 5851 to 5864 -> 0.59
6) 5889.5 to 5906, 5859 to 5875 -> 0.61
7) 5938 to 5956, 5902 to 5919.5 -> 1.12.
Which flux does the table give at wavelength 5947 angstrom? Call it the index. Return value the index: 11.3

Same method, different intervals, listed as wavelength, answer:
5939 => 11.1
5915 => 10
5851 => 11.1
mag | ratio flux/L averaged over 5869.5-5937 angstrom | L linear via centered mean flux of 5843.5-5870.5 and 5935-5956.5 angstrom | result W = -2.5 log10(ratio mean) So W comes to 0.21 mag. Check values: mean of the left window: 11.2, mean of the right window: 10.9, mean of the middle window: 9.12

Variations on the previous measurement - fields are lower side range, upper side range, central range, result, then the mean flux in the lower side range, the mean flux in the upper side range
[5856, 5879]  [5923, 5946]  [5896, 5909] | 0.284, 10.7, 10.8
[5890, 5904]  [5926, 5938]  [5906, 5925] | -0.178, 6.32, 10.7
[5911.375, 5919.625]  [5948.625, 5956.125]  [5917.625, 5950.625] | -0.036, 10.1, 10.7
